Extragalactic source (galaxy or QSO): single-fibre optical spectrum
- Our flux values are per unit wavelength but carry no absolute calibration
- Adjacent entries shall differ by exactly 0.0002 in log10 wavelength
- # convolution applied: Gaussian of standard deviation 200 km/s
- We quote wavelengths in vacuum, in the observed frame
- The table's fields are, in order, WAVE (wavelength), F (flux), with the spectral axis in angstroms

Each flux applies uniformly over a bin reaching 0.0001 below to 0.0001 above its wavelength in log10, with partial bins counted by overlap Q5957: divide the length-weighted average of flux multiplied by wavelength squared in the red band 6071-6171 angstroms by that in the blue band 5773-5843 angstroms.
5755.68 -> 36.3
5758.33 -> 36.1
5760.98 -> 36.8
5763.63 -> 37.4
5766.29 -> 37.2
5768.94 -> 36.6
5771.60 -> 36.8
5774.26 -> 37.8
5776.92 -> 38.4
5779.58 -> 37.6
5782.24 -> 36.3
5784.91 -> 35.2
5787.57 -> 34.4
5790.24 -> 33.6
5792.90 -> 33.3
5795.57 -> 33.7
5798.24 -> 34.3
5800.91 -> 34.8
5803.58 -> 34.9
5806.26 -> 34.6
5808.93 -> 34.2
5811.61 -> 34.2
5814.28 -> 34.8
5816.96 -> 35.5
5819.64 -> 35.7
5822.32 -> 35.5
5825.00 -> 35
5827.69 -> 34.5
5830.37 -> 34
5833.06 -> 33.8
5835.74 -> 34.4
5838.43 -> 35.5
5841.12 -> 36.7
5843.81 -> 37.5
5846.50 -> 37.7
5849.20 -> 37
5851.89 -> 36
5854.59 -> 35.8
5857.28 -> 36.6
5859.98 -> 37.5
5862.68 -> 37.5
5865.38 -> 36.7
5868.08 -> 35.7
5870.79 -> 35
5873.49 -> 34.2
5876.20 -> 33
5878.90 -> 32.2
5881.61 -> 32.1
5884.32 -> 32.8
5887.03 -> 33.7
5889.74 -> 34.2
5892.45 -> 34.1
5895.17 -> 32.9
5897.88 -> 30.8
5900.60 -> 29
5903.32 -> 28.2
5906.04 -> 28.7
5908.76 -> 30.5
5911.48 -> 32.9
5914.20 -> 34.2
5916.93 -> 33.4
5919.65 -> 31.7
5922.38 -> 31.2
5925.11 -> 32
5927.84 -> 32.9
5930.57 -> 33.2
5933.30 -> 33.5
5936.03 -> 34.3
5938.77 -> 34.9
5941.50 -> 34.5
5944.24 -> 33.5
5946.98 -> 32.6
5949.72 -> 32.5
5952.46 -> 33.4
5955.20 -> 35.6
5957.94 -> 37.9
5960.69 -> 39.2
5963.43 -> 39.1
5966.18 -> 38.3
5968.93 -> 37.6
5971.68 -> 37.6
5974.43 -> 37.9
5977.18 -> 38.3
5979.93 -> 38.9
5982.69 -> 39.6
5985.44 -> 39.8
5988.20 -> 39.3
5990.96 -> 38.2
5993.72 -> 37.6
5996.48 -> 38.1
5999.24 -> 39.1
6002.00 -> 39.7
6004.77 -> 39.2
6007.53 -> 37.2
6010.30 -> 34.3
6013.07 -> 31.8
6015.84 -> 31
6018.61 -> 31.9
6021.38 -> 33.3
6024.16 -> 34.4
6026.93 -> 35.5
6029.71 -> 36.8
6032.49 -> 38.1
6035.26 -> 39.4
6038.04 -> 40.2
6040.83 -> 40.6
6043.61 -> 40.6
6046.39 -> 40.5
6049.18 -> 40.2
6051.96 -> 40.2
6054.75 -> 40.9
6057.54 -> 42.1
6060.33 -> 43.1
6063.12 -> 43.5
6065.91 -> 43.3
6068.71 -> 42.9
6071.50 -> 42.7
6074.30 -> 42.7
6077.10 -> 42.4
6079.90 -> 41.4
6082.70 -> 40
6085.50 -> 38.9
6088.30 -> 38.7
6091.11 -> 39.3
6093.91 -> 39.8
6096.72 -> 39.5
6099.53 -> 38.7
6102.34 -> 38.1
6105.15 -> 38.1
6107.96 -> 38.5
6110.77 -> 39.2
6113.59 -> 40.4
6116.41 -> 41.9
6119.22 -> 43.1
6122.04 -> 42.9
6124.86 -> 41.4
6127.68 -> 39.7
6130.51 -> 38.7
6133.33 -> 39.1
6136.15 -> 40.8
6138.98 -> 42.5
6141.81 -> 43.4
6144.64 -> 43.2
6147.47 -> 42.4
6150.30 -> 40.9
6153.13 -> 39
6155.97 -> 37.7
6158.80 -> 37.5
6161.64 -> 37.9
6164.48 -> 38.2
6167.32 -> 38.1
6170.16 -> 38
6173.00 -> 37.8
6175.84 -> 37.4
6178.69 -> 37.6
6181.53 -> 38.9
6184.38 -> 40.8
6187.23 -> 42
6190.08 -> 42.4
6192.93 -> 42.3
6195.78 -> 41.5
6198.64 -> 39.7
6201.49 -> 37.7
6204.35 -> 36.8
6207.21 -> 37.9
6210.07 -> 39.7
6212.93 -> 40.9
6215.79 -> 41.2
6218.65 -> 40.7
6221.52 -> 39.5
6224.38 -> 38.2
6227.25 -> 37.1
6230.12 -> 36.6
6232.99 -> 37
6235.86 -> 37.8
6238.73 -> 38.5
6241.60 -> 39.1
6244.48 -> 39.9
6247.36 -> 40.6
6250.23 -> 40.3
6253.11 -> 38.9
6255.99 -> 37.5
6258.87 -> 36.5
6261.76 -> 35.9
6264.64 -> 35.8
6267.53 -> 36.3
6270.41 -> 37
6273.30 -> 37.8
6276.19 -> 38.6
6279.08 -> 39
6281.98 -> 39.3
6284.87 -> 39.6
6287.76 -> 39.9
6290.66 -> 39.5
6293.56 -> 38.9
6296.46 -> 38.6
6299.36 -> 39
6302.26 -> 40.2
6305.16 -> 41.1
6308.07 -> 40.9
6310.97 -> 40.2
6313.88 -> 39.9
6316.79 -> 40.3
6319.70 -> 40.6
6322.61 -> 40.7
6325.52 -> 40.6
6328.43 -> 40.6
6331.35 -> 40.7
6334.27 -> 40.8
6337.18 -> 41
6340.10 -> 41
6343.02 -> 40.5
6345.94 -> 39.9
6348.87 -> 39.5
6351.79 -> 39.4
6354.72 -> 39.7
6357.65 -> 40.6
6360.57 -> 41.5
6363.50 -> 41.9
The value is 1.3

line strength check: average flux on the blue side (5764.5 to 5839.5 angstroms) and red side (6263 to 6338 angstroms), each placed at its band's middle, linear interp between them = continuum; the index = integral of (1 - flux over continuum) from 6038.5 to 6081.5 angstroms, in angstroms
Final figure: -5.0 angstroms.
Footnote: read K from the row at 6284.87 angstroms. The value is 39.6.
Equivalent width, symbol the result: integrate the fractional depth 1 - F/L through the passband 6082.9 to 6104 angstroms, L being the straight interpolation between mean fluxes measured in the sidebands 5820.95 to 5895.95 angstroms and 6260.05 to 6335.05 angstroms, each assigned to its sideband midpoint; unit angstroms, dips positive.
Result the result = -1.0 angstroms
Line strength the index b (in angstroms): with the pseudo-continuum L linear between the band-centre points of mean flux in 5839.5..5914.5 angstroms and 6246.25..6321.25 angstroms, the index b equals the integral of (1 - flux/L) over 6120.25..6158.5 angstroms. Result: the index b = -3.7 angstroms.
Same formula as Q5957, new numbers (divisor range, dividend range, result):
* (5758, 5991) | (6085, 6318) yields 1.25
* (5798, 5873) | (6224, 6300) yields 1.24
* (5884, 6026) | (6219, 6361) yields 1.26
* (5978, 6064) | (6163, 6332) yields 1.10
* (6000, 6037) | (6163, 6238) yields 1.16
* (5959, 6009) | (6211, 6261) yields 1.09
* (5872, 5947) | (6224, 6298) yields 1.32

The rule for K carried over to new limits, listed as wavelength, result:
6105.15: 38.1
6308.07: 40.9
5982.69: 39.6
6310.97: 40.2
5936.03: 34.3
